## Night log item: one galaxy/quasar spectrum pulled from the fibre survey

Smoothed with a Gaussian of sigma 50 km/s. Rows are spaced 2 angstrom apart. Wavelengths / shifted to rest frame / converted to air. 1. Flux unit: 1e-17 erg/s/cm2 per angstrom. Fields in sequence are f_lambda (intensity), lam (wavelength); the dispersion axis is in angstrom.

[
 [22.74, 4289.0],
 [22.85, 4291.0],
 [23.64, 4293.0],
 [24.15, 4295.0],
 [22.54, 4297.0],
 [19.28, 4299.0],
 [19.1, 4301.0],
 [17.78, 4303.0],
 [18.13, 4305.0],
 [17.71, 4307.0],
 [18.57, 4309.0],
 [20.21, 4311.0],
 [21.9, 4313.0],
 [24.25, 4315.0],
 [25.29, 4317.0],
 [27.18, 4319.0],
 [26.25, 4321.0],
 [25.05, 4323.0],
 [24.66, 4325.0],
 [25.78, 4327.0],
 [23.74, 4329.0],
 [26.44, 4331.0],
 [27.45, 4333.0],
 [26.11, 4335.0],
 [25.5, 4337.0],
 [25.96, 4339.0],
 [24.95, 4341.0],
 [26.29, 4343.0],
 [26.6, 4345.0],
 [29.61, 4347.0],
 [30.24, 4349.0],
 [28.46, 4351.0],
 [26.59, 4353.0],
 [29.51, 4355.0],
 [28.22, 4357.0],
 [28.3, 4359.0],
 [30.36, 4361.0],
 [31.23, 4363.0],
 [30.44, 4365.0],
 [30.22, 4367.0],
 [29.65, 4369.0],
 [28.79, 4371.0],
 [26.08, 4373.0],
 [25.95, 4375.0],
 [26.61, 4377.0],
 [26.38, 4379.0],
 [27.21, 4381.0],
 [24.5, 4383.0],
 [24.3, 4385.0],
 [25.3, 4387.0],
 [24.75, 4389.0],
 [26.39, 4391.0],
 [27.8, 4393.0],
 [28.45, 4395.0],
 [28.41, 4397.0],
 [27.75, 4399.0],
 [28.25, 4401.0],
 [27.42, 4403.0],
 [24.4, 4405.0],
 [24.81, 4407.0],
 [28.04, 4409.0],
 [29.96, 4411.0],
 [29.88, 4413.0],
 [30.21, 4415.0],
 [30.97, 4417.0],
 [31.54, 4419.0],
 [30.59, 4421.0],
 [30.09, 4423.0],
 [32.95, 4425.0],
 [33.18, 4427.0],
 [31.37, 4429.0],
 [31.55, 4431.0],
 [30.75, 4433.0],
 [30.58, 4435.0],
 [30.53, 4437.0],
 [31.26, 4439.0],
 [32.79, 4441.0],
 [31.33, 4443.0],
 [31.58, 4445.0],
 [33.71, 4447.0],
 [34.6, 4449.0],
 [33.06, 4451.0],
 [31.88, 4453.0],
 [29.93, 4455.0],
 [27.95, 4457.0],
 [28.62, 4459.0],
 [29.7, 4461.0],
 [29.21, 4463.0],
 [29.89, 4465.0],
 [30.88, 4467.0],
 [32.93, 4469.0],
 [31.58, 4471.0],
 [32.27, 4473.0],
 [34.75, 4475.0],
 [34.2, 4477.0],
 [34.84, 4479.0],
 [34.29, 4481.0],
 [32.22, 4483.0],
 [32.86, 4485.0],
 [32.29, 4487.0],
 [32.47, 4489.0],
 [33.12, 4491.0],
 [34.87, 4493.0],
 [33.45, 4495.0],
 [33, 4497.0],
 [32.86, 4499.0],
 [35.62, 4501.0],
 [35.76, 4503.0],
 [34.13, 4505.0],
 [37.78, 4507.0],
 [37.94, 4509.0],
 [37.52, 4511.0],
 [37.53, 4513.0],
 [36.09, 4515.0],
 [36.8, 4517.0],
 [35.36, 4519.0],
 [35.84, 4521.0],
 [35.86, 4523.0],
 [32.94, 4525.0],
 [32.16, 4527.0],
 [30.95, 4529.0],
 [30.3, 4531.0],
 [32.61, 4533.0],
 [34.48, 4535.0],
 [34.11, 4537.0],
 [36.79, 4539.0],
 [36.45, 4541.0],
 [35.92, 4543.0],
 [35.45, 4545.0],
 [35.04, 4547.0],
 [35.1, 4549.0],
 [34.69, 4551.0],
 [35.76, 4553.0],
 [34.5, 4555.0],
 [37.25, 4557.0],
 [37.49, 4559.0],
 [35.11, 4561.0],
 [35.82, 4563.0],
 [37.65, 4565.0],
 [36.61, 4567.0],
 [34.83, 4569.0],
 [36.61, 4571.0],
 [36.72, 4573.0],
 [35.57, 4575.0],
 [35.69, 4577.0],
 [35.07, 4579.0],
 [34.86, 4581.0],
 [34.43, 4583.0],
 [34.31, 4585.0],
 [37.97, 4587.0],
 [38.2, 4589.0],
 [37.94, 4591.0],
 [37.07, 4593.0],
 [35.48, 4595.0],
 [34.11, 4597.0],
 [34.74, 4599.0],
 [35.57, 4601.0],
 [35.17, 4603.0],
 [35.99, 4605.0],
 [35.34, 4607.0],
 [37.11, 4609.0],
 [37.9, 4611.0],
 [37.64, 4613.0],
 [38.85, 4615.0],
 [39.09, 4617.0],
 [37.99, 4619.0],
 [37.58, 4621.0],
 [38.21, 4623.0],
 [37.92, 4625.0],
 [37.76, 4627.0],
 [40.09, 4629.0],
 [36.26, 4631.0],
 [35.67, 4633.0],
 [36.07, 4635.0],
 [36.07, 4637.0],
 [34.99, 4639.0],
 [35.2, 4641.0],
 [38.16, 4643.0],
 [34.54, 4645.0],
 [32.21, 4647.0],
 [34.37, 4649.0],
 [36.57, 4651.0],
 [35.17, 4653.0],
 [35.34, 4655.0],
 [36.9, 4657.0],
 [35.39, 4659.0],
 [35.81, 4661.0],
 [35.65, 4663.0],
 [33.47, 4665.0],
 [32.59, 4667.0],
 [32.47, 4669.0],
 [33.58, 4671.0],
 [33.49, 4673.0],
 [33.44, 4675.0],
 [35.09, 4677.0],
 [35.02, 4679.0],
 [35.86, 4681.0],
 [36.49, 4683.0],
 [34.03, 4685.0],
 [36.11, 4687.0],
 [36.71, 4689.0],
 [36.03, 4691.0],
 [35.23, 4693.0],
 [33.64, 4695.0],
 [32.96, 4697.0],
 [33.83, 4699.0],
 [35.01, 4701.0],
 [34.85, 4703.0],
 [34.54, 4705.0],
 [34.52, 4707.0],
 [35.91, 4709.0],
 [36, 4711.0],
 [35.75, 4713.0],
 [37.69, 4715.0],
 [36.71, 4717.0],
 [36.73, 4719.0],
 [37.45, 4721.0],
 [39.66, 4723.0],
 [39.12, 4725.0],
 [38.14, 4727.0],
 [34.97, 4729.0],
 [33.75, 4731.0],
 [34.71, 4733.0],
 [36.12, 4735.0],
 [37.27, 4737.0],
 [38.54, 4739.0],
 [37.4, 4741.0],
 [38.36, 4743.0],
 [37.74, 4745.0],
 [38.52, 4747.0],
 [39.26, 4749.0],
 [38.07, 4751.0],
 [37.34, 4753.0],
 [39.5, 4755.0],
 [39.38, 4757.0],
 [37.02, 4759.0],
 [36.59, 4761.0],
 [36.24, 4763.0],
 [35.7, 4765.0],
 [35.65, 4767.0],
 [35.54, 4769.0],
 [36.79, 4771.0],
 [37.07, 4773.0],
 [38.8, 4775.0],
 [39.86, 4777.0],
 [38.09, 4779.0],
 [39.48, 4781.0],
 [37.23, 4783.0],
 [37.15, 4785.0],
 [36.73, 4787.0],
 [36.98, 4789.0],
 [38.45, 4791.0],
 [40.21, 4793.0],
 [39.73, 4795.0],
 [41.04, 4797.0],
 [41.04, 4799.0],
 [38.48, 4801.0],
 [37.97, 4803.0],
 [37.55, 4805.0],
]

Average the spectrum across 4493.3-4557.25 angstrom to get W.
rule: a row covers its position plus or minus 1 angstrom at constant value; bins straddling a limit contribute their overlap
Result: 35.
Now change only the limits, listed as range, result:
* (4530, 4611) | 35.6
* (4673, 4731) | 35.7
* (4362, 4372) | 30.1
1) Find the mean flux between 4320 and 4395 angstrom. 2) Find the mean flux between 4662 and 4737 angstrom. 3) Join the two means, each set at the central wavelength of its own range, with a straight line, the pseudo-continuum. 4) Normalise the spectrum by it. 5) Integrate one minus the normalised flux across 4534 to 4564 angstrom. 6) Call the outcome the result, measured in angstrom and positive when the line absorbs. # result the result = -3.7 angstrom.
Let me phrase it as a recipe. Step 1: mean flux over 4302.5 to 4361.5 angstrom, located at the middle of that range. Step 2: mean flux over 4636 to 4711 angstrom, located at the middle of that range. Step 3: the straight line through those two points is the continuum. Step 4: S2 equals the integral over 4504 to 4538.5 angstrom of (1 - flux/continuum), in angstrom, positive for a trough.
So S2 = -4.8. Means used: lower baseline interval 25.3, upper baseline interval 34.9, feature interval 34.9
